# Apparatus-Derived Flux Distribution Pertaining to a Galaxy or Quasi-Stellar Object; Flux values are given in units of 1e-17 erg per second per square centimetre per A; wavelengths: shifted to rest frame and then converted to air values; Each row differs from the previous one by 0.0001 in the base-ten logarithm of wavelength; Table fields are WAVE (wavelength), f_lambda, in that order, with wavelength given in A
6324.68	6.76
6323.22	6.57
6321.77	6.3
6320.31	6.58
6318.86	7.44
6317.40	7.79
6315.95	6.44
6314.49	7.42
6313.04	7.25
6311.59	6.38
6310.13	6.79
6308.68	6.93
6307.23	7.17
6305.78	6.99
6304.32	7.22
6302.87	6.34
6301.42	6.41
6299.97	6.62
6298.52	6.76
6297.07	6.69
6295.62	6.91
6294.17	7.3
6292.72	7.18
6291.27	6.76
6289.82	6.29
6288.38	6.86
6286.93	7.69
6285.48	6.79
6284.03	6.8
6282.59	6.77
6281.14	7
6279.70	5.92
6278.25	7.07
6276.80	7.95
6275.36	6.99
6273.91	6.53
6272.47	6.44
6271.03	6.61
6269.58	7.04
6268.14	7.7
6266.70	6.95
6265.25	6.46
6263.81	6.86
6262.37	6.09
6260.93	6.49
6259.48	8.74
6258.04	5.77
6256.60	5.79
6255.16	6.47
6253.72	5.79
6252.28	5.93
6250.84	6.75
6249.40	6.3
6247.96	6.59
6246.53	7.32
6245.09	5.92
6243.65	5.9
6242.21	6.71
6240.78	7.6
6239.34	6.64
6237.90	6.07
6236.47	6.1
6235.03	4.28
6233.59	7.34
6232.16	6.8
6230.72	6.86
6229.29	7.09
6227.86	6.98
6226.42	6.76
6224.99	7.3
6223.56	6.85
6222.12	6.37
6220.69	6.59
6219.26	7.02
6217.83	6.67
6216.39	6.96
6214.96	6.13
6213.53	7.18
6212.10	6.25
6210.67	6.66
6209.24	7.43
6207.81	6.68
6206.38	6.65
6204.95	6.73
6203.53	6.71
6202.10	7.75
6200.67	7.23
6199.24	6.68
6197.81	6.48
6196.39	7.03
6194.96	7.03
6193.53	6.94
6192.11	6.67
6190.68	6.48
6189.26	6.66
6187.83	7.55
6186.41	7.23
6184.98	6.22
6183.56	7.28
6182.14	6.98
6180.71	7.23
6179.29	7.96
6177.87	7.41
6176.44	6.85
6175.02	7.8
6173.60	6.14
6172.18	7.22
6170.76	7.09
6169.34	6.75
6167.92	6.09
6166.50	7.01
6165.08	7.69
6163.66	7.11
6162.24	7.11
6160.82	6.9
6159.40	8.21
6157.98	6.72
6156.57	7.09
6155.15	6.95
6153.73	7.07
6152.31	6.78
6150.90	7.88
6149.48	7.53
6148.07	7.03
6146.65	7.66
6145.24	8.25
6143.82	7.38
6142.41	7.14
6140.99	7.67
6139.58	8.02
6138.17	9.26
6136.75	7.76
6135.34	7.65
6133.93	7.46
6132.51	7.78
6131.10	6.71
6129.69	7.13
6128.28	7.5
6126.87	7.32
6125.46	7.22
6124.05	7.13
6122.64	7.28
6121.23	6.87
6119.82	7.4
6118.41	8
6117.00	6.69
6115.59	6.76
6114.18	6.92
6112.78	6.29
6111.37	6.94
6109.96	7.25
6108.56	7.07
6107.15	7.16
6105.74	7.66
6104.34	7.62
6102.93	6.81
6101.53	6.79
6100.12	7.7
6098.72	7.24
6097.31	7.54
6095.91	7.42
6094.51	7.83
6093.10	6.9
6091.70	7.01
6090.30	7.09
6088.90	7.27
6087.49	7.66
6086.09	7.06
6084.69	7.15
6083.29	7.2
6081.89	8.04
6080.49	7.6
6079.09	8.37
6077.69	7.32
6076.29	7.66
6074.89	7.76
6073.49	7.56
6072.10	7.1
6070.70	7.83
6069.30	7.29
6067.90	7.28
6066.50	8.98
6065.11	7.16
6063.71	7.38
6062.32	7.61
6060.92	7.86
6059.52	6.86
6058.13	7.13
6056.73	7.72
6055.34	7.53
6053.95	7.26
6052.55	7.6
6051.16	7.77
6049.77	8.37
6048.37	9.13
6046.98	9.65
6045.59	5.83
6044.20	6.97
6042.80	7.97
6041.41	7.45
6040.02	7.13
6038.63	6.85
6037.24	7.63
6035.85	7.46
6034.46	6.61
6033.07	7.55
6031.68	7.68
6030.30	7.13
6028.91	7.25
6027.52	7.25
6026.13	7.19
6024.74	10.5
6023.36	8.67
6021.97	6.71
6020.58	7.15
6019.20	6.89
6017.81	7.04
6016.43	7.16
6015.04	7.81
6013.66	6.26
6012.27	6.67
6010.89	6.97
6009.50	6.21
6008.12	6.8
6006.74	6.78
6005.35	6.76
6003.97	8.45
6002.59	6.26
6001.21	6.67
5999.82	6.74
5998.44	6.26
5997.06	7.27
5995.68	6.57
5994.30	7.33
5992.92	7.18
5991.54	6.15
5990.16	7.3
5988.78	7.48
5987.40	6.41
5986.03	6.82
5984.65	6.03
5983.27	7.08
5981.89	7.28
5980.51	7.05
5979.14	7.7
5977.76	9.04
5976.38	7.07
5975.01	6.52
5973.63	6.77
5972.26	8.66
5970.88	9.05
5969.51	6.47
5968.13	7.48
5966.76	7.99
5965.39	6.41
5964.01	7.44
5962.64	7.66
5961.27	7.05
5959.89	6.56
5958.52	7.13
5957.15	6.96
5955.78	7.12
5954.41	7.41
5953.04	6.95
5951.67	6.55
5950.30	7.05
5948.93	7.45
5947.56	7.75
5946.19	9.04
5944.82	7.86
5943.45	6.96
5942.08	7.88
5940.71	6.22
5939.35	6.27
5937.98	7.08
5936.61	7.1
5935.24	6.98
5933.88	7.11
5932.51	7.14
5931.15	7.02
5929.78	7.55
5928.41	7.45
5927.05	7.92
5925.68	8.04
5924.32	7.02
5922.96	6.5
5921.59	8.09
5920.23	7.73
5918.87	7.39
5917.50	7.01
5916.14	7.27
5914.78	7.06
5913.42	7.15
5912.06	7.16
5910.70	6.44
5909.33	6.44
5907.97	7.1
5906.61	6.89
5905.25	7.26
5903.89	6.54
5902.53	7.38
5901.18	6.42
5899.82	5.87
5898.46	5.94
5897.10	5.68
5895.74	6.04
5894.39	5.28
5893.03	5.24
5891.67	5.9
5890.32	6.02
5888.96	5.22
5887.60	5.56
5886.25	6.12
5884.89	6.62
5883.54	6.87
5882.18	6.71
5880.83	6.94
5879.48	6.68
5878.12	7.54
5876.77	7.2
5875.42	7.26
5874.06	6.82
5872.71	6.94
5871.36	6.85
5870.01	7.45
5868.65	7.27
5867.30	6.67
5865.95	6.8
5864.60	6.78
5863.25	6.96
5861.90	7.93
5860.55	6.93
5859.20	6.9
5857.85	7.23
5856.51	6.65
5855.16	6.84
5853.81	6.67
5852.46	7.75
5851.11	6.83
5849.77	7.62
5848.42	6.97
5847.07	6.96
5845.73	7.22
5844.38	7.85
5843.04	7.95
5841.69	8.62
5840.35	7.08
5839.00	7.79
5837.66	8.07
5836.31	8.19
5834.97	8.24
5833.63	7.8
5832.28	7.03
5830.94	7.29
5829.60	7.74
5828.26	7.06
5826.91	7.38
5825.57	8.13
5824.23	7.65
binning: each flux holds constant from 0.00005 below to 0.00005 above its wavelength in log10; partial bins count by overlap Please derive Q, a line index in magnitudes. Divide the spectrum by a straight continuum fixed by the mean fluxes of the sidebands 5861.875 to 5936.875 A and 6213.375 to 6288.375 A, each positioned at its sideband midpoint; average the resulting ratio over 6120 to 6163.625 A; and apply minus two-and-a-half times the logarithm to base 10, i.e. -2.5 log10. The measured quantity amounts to -0.105 mag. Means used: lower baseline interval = 6.82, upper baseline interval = 6.68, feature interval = 7.41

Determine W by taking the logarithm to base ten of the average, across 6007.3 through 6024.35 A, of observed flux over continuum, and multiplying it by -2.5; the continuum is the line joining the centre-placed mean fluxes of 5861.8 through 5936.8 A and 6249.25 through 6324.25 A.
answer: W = -0.04 mag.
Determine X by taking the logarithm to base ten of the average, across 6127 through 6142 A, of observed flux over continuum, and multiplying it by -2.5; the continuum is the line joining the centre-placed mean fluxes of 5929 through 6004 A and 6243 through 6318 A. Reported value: -0.11 mag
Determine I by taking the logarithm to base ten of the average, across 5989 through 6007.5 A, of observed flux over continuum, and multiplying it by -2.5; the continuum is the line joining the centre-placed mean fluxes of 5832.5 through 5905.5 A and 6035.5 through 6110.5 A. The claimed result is 0.06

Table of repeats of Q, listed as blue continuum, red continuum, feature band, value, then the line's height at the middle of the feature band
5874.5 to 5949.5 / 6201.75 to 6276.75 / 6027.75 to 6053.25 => -0.11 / 6.8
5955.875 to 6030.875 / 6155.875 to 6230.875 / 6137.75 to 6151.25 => -0.11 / 7.01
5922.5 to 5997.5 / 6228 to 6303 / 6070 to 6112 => -0.06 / 6.99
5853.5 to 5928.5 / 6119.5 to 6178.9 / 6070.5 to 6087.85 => -0.06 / 7.17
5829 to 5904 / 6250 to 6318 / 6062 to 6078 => -0.11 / 6.87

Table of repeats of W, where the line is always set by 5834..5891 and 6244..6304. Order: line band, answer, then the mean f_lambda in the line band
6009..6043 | -0.06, 7.33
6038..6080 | -0.10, 7.61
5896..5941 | 0.01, 6.97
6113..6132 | -0.04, 7.14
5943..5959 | -0.05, 7.36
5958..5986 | -0.05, 7.31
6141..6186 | -0.06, 7.19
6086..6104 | -0.06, 7.27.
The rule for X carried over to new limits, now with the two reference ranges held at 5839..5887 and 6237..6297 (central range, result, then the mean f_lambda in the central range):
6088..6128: -0.05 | 7.19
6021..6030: -0.13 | 7.86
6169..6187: -0.04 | 7.1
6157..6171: -0.04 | 7.07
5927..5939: -0.02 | 7.2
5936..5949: -0.05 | 7.36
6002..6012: 0.01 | 6.89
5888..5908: 0.15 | 6.15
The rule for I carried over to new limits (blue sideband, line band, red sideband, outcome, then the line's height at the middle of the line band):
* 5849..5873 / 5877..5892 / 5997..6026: 0.11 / 7.07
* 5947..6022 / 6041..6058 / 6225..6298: -0.11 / 7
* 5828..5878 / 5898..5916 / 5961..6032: 0.08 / 7.27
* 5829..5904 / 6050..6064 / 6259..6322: -0.09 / 6.91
